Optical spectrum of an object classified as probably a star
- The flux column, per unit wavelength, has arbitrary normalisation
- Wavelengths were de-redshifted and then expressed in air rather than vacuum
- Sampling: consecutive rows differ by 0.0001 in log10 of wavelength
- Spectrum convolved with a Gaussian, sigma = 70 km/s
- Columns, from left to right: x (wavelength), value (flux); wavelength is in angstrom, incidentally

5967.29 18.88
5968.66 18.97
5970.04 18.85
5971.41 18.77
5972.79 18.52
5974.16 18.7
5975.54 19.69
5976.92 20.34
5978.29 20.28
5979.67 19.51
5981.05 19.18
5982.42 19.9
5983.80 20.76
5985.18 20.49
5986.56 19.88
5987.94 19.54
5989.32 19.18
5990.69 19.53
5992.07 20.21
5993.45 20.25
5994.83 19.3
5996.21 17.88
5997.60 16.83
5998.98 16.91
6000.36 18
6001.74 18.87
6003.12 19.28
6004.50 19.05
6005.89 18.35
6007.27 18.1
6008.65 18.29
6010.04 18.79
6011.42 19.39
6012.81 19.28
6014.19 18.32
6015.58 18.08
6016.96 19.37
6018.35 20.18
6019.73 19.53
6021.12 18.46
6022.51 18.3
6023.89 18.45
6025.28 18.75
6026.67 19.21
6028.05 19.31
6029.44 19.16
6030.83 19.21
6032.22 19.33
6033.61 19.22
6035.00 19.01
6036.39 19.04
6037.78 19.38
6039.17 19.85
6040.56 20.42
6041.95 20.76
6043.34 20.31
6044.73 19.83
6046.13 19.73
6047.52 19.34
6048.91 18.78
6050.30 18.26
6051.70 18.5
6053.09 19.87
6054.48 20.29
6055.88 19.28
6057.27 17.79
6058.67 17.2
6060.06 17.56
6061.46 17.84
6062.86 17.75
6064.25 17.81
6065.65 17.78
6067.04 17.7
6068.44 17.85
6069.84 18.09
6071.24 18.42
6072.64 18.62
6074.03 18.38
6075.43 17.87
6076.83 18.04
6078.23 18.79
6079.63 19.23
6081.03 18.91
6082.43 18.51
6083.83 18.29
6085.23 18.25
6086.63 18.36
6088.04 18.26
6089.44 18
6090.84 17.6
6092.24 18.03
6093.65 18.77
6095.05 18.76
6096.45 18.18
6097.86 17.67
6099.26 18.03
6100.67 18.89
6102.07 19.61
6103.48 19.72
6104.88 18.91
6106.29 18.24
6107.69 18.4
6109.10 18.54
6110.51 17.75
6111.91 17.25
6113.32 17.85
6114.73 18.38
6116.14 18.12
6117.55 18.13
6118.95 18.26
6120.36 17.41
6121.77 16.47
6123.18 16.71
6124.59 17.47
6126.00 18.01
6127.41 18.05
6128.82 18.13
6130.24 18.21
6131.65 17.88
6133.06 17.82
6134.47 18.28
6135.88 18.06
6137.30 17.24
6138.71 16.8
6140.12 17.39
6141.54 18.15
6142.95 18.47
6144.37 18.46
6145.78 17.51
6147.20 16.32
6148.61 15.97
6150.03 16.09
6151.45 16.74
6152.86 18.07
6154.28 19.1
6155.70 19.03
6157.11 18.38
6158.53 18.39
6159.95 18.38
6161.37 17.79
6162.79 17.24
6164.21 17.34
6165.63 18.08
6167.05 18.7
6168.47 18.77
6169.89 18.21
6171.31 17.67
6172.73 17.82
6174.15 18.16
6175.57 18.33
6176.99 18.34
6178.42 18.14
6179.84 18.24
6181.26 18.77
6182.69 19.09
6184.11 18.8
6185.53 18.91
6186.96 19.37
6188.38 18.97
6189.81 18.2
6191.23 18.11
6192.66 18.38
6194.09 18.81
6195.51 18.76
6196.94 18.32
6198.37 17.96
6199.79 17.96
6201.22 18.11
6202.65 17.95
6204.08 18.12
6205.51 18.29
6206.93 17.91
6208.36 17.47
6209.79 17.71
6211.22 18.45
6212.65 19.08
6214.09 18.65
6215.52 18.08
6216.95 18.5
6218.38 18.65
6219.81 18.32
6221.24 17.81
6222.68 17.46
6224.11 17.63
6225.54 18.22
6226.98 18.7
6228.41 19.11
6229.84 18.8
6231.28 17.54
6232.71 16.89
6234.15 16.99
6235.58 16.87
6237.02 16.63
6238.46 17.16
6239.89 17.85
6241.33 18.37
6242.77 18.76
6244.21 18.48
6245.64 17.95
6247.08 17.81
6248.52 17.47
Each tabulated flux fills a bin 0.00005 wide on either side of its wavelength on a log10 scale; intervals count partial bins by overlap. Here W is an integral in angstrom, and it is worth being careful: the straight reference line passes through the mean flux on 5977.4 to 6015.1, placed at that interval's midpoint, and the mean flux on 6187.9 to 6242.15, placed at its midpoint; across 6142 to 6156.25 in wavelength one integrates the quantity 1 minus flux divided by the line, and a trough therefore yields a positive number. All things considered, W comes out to 0.6 angstrom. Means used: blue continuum 19.1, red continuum 18.1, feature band 17.6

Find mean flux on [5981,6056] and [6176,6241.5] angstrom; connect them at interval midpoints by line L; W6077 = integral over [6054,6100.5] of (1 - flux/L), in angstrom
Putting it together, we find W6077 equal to 1.56 angstrom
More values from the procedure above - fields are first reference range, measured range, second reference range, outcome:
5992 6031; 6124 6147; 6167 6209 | 0.8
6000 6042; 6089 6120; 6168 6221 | 0.7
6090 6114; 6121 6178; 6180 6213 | 1.8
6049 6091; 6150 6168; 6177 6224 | 0.3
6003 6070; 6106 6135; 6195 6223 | 1.1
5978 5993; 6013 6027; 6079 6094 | 0.3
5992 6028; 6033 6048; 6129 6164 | -1.0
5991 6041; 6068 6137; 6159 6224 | 1.5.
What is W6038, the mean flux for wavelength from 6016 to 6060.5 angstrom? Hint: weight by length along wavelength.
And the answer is 19.2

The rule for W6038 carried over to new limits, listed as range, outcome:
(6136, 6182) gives 17.9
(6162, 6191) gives 18.4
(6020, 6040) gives 19.1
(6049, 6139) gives 18.2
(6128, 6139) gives 17.8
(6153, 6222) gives 18.3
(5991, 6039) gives 18.9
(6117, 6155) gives 17.6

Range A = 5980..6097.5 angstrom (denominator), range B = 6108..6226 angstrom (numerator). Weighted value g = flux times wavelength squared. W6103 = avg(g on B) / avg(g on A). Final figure 1.00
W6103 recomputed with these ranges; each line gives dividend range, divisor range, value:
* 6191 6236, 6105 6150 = 1.05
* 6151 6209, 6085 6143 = 1.03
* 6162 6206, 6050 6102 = 1.04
